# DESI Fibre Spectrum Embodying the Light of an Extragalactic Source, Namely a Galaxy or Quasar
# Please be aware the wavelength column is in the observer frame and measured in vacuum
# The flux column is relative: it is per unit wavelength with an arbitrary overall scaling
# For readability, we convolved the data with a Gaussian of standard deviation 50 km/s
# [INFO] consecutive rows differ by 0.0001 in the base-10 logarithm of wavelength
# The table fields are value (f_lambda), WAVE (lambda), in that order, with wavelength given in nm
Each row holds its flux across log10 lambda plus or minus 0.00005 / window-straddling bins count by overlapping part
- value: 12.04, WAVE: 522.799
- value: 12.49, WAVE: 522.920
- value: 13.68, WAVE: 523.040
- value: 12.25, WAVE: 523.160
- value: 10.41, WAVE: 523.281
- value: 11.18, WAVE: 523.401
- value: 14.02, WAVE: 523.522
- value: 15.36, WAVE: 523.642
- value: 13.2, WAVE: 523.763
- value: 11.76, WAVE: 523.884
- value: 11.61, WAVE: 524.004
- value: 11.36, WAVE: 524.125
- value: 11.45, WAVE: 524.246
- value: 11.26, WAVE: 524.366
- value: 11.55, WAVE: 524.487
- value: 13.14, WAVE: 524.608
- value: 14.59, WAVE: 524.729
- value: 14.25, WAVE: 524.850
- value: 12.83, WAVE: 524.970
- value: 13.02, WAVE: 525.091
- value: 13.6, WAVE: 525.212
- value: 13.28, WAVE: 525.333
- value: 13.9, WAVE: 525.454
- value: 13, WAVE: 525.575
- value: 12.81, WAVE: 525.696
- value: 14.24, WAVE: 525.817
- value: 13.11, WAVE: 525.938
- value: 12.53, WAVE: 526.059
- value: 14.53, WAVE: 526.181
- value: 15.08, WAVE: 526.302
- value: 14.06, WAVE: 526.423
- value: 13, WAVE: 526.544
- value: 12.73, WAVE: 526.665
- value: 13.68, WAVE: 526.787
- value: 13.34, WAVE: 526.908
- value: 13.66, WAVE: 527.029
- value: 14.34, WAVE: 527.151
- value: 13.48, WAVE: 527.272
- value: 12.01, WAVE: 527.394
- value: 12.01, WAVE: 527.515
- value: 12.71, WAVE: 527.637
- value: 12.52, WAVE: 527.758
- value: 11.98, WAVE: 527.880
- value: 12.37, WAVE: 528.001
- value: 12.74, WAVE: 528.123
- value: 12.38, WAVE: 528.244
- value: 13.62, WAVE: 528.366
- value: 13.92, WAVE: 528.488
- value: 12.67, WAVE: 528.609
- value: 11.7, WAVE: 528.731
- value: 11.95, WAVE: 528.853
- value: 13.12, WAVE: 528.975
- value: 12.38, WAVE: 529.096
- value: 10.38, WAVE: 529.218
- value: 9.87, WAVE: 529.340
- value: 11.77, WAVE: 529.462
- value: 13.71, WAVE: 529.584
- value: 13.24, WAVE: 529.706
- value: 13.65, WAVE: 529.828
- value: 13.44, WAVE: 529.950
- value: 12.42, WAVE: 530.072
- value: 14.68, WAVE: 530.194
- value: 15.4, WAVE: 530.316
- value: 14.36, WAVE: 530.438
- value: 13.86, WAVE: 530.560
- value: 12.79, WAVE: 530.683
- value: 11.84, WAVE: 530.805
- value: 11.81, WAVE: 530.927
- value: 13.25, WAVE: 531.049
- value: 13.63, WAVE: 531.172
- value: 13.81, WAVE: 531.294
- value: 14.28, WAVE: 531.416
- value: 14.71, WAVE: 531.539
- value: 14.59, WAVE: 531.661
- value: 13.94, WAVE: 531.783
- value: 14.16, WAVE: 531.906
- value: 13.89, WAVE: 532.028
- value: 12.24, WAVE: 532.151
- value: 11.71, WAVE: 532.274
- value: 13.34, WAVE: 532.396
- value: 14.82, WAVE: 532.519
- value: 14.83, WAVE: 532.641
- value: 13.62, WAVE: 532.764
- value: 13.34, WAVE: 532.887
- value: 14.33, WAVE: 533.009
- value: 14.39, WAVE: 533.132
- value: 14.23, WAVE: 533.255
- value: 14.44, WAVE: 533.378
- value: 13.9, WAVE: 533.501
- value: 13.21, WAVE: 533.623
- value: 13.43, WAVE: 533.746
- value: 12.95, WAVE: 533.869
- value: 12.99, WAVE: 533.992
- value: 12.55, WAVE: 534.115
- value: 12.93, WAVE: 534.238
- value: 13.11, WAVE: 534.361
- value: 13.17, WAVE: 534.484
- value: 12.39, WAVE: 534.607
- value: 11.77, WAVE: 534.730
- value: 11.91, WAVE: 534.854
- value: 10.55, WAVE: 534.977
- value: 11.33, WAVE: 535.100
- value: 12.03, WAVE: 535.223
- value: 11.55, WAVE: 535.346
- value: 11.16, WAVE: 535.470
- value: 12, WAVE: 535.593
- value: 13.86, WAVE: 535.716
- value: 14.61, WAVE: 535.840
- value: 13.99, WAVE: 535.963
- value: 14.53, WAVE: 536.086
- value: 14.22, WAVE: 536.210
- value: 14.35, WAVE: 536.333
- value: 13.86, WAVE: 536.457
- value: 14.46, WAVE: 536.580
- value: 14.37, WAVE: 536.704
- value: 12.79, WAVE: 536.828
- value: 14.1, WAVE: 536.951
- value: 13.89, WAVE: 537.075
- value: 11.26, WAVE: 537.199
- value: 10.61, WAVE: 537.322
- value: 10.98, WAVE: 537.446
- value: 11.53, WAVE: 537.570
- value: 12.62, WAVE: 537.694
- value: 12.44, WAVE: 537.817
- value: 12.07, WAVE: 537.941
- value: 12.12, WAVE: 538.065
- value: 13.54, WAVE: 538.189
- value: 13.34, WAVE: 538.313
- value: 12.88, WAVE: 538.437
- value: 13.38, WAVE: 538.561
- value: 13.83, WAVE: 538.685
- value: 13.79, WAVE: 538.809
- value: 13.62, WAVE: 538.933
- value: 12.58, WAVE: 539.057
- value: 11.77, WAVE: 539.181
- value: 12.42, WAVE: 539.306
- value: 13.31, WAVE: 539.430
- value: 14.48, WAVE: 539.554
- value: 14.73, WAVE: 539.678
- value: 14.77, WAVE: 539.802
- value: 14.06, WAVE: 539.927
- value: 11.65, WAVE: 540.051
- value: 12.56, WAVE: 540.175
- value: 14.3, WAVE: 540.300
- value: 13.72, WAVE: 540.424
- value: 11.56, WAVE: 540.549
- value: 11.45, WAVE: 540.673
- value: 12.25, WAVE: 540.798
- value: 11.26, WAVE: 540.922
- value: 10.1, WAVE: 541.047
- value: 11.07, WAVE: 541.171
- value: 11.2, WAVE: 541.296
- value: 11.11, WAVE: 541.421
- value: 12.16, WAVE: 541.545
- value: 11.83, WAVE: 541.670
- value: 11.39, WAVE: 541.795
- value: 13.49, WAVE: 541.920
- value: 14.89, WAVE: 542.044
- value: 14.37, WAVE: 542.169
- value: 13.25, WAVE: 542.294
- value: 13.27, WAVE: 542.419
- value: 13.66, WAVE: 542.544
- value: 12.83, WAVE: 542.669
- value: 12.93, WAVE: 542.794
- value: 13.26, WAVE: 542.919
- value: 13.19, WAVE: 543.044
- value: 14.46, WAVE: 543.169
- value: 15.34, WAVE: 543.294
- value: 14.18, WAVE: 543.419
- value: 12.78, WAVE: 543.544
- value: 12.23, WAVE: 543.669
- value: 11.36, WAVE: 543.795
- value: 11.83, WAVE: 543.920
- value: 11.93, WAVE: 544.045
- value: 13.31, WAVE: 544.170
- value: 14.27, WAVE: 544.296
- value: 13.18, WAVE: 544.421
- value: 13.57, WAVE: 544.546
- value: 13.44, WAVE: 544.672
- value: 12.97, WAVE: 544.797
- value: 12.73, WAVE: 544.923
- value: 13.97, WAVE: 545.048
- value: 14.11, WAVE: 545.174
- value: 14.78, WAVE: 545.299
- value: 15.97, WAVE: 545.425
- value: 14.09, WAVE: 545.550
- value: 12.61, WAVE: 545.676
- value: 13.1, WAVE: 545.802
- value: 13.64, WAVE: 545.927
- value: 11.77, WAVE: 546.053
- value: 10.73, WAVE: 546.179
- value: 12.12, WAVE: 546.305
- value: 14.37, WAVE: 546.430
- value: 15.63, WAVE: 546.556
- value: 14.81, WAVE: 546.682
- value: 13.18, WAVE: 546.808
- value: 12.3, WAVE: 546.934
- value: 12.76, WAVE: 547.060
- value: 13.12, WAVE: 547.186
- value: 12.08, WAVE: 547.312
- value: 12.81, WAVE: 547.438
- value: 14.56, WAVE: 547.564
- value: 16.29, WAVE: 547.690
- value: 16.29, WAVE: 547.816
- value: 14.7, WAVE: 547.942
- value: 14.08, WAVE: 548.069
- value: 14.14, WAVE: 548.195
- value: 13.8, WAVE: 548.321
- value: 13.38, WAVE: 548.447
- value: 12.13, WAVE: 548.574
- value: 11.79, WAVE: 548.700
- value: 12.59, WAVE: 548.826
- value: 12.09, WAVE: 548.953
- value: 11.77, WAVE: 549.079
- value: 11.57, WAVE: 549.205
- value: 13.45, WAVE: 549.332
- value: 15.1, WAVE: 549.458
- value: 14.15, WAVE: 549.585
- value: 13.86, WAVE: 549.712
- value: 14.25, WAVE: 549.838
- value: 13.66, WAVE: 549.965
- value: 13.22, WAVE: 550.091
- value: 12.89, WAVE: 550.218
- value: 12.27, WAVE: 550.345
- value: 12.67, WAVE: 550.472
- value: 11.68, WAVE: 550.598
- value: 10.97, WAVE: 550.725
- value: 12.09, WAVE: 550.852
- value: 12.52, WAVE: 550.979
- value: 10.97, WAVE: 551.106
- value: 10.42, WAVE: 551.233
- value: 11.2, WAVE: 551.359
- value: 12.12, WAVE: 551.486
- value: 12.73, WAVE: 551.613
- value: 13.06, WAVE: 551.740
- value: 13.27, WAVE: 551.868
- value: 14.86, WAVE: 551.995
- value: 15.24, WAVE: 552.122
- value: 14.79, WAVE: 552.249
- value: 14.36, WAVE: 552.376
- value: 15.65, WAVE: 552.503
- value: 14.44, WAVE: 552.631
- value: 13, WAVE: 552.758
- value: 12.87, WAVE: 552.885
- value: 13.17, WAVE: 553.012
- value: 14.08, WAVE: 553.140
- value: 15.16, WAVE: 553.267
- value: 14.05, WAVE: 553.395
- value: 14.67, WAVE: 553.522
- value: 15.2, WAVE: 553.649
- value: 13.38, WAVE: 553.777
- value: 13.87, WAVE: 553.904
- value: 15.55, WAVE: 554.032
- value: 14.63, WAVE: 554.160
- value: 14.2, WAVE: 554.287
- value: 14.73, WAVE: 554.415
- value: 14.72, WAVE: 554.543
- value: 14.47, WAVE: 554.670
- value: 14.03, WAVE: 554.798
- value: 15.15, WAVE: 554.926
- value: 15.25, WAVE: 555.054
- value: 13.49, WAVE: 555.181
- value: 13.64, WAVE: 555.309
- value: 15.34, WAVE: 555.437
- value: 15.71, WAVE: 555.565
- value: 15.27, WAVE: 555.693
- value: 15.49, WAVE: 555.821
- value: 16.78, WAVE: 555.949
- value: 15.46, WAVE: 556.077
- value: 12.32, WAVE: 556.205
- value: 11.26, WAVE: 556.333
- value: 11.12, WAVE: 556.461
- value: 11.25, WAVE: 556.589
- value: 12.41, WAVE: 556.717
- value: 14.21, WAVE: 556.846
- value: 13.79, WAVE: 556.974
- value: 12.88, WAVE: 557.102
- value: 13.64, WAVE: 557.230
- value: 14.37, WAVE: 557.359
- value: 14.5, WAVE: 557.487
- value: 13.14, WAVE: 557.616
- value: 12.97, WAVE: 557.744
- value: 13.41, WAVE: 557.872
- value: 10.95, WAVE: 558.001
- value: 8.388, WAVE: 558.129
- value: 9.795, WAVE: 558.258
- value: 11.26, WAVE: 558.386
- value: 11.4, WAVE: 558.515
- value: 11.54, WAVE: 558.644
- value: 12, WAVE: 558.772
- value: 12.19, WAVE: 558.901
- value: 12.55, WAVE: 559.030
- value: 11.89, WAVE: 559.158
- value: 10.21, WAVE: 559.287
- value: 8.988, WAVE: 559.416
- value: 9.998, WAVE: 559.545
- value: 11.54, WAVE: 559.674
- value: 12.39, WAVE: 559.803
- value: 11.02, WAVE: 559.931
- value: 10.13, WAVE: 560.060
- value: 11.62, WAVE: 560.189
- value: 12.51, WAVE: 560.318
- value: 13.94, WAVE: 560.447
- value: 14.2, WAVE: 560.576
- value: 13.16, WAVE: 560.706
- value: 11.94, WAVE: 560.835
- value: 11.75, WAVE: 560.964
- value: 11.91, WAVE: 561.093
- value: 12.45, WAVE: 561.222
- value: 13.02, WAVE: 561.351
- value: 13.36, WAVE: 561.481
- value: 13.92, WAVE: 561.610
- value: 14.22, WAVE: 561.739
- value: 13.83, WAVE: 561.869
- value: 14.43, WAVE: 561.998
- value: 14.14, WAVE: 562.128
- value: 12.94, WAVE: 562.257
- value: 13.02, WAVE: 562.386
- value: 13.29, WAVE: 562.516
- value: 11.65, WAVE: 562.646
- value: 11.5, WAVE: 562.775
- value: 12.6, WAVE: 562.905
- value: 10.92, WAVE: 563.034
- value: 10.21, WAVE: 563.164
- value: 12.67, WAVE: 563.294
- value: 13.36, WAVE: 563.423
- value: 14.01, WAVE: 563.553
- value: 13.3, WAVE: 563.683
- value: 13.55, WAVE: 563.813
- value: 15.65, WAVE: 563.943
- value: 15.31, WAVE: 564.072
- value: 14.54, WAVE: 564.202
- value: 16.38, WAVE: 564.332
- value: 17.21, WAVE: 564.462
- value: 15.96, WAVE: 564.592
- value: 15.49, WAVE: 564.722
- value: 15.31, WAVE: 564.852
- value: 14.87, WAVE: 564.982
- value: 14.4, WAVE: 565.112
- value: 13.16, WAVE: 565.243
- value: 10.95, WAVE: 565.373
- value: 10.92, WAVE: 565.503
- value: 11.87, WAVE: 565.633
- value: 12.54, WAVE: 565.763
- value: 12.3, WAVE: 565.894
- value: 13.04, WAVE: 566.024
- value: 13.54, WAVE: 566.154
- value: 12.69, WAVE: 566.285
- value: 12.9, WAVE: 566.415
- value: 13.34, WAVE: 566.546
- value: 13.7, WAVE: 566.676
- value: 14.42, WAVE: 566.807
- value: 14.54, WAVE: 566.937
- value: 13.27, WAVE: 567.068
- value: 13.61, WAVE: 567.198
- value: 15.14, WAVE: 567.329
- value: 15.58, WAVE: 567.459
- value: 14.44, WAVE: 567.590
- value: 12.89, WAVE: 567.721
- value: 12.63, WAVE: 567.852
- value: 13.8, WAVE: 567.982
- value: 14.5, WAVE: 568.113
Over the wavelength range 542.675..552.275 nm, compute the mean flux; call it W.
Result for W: 13.2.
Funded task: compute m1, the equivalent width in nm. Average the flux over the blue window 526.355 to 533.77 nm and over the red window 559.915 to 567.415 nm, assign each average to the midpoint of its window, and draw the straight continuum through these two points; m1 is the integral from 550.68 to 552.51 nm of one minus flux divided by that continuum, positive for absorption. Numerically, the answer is 0.06 nm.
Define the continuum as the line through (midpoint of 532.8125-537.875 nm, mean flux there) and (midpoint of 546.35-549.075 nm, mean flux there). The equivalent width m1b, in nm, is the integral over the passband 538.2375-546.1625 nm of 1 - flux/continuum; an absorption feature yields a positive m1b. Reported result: 0.16 nm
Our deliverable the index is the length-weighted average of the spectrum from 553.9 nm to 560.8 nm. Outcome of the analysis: 13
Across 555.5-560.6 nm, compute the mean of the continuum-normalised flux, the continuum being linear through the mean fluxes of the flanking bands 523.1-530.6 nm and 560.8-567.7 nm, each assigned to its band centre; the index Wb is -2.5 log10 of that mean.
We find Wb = 0.08 mag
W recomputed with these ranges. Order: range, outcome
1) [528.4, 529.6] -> 12.1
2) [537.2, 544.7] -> 12.8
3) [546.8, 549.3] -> 13.3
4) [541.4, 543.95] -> 13.1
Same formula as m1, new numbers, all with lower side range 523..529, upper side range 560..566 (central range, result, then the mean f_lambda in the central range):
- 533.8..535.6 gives 0.12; 12.2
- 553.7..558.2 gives -0.19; 13.8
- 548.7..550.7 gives 0.03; 12.9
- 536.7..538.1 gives 0.08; 12.3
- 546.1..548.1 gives -0.09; 13.7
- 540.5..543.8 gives 0.11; 12.7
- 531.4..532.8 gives -0.09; 13.8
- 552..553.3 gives -0.11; 14.3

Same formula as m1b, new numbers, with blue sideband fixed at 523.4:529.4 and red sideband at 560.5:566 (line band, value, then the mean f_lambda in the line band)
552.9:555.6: -0.24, 14.5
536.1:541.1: 0.04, 12.9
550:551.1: 0.08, 12.3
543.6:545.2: 0.02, 13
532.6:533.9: -0.09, 13.9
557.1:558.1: 0.02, 13.1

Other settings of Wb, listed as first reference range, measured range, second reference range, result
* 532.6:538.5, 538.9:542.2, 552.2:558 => 0.05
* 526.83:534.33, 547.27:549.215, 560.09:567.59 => -0.01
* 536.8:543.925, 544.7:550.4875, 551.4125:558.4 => -0.01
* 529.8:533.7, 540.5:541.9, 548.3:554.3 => 0.18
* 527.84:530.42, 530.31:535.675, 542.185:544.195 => -0.03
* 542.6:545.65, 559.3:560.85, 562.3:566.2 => 0.15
